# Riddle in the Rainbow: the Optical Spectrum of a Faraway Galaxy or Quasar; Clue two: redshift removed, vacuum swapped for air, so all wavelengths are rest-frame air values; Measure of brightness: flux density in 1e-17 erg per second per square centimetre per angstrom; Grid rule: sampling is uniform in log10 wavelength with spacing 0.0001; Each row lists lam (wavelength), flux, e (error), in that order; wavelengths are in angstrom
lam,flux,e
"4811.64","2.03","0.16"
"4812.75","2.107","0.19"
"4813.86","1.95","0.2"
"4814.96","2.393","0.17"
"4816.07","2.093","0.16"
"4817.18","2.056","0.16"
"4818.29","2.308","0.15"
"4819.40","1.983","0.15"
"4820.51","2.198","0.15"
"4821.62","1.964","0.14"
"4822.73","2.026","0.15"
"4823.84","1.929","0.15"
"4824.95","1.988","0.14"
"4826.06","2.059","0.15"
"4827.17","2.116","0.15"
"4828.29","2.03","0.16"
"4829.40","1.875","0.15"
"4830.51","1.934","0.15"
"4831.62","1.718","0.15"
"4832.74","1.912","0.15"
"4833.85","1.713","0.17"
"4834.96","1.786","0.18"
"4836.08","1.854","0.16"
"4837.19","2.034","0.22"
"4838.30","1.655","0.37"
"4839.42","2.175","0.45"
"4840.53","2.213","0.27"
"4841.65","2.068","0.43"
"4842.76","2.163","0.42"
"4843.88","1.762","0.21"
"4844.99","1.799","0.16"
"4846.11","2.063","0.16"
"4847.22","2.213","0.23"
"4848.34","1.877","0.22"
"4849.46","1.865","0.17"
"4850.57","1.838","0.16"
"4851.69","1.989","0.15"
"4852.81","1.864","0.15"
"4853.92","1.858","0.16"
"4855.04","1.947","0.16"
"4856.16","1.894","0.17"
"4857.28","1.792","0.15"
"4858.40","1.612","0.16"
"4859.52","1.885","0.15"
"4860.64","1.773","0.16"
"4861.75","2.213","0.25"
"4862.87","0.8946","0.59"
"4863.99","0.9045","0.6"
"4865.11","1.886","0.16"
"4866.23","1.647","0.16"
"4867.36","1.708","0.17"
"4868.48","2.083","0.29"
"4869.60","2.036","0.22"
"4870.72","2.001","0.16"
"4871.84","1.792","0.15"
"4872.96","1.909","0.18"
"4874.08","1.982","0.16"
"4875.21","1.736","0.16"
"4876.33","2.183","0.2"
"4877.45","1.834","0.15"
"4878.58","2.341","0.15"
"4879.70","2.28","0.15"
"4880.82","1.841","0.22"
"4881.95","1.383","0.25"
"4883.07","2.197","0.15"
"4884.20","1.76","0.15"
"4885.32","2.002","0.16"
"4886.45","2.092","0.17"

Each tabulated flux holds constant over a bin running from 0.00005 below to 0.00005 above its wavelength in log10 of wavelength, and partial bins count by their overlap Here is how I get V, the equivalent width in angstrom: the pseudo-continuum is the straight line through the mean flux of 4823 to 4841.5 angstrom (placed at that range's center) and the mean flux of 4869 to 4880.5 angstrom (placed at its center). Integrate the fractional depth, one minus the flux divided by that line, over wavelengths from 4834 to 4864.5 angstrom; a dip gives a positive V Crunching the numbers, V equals 1.79 angstrom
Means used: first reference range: 1.94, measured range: 1.85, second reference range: 2.01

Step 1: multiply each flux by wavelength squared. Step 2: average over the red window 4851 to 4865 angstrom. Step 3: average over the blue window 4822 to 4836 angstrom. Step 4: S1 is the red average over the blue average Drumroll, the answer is 0.91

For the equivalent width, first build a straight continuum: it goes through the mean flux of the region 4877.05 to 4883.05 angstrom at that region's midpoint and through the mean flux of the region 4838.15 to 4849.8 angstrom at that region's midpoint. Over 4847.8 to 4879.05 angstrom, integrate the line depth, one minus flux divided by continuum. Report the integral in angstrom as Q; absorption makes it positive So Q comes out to 2.31 angstrom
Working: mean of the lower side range 2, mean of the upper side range 1.96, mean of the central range 1.83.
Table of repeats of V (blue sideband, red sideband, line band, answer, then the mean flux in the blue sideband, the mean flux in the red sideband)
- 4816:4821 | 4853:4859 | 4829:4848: 0.2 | 2.13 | 1.82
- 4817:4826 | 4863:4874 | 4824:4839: 0.7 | 2.06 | 1.75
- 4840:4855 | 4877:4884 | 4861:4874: 1.5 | 1.97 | 1.97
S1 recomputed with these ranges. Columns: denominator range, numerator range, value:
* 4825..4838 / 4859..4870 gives 0.90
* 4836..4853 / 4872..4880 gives 1.04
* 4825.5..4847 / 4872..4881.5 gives 1.04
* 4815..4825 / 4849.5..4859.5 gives 0.90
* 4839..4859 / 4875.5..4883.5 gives 1.04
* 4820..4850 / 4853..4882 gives 0.95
